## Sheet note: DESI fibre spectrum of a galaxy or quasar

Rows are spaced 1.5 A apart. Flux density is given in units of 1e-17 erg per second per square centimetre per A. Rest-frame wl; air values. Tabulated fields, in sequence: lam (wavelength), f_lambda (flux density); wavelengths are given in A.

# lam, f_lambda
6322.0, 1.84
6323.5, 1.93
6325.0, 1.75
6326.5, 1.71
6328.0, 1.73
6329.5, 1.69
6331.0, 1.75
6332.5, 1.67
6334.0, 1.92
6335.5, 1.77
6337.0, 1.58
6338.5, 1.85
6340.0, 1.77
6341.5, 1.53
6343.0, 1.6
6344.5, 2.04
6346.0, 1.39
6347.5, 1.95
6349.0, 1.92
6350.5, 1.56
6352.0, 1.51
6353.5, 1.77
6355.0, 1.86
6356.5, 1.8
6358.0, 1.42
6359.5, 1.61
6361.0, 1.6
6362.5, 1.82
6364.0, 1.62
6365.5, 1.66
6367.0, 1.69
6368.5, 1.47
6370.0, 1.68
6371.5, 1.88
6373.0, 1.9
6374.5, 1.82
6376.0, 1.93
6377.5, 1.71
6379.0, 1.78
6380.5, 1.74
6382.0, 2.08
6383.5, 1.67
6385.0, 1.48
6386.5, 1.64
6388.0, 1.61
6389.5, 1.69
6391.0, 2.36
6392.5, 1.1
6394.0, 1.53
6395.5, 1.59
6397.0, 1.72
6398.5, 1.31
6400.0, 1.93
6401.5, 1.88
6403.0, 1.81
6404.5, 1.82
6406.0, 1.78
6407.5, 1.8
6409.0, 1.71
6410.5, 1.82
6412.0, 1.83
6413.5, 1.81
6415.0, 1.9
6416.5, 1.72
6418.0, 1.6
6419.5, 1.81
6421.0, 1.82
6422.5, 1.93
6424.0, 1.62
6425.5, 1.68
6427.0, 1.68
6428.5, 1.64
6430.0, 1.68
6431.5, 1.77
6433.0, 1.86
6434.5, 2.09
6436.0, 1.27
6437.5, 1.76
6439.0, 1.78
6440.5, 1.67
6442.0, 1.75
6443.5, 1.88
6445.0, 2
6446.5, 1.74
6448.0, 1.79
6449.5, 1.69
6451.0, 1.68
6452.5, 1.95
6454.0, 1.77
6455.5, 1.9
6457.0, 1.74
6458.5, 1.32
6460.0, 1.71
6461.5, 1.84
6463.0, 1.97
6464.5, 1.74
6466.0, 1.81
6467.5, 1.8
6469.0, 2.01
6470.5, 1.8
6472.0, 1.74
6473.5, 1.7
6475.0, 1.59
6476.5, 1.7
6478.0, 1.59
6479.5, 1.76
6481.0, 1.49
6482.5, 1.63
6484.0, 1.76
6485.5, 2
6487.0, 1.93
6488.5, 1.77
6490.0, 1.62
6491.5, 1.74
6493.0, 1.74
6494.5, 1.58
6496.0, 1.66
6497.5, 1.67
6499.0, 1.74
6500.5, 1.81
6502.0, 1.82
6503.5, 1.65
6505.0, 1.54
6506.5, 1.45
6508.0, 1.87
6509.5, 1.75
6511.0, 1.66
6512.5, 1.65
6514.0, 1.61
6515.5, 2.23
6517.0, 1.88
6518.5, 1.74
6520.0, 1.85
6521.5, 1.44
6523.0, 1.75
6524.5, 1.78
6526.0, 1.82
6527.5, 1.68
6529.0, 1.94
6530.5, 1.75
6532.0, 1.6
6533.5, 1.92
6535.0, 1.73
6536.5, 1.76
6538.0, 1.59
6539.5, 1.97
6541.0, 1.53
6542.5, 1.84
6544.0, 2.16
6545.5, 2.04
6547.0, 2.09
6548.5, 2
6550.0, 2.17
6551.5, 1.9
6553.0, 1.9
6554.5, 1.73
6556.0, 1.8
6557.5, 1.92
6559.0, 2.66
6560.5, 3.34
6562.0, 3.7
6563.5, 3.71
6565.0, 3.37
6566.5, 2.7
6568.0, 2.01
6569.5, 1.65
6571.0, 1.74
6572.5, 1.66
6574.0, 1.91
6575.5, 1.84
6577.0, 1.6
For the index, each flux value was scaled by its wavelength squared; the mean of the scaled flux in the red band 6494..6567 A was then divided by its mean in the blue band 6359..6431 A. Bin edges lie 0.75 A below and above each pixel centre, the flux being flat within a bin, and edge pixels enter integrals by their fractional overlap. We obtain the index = 1.19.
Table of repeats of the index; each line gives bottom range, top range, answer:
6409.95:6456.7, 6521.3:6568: 1.24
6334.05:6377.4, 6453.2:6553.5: 1.08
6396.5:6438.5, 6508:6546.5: 1.06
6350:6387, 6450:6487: 1.06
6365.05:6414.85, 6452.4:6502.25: 1.03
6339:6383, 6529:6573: 1.31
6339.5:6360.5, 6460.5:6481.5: 1.08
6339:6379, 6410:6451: 1.05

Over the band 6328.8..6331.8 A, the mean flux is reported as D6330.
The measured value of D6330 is 1.72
